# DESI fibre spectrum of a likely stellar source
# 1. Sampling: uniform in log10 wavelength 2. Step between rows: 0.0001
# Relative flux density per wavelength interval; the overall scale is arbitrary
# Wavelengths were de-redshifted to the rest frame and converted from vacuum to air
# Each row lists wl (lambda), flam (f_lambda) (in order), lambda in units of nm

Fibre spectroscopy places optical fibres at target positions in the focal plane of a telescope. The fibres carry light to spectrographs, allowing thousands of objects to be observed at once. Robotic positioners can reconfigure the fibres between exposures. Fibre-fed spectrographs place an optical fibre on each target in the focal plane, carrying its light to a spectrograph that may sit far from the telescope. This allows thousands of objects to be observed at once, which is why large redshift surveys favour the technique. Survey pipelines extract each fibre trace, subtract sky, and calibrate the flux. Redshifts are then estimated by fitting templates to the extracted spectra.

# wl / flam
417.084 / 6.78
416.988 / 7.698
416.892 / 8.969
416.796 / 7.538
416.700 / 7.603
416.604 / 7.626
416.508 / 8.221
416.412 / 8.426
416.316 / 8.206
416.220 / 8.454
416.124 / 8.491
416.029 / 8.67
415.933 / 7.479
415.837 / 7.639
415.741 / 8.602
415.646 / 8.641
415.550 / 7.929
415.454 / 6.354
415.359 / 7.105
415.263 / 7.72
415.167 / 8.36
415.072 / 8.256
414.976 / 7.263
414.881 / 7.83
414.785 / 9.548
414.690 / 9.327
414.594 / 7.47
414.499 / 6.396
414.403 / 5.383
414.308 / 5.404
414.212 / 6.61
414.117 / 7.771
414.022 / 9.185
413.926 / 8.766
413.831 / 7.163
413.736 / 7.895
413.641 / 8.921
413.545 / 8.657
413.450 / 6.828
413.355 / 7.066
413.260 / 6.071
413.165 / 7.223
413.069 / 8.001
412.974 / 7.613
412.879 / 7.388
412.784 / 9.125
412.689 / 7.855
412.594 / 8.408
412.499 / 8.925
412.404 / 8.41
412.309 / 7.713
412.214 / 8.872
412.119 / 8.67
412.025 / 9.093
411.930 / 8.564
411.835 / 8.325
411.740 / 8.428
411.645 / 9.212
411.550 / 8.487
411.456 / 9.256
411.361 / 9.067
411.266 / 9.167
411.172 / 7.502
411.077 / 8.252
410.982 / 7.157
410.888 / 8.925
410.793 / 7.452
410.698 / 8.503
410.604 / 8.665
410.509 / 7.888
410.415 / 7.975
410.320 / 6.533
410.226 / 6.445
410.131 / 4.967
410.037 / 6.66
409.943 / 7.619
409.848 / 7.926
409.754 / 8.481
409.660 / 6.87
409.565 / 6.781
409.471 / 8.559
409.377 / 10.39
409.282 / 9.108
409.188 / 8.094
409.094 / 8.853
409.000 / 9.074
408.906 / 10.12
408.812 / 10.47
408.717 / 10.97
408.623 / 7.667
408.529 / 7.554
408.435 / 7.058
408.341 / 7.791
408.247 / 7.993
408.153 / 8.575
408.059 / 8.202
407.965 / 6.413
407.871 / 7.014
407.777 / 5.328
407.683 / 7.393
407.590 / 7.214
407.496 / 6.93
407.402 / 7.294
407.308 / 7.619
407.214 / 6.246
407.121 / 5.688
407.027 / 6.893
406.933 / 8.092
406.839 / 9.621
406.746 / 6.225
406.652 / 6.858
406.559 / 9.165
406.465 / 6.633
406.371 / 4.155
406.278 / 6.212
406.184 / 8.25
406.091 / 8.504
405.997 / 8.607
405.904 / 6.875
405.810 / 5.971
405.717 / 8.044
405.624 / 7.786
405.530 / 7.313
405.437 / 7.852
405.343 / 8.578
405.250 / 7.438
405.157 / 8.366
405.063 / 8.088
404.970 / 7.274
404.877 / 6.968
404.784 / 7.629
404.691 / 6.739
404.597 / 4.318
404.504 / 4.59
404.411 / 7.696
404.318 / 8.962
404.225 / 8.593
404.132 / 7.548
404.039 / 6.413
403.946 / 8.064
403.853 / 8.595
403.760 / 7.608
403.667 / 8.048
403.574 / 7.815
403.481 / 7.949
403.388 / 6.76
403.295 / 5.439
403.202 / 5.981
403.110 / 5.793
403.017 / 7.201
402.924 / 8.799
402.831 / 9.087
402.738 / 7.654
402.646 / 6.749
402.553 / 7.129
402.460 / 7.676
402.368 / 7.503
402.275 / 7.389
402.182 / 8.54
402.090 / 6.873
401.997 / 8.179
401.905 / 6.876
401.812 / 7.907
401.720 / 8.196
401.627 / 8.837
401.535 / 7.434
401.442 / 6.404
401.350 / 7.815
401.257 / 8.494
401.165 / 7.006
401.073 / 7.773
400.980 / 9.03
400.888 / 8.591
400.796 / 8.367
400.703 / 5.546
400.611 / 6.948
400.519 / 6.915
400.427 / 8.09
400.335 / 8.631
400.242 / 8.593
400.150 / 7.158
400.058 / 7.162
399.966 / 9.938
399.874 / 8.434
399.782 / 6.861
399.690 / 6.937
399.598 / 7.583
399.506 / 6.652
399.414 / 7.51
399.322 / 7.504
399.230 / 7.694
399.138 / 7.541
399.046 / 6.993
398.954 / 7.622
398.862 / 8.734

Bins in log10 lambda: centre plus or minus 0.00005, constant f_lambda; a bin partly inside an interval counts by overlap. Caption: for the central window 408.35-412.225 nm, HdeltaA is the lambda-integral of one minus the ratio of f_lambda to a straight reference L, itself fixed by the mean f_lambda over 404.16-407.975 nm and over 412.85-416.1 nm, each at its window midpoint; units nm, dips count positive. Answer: -0.43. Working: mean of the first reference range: 7.22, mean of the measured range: 8.27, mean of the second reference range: 7.67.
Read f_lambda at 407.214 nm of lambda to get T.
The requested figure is 6.246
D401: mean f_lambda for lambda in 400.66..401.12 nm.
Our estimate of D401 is 7.87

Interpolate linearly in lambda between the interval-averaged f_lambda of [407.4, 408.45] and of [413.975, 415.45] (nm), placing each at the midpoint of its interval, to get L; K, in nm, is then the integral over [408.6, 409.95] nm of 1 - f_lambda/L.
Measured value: -0.27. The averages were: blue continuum 7.27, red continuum 7.54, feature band 8.78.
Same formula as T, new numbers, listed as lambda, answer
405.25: 7.438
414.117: 7.771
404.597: 4.318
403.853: 8.595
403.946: 8.064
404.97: 7.274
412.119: 8.67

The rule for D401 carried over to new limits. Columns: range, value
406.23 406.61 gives 6.55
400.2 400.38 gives 8.57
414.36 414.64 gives 6.42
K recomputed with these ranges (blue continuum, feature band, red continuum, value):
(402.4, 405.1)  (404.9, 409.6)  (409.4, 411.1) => -0.19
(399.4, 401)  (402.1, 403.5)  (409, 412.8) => 0.10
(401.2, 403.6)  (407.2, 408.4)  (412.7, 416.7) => 0.06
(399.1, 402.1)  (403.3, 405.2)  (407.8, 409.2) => 0.15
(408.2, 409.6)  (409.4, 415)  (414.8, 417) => 0.32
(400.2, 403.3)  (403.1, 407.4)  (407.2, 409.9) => 0.30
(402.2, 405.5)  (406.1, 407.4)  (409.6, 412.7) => 0.09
